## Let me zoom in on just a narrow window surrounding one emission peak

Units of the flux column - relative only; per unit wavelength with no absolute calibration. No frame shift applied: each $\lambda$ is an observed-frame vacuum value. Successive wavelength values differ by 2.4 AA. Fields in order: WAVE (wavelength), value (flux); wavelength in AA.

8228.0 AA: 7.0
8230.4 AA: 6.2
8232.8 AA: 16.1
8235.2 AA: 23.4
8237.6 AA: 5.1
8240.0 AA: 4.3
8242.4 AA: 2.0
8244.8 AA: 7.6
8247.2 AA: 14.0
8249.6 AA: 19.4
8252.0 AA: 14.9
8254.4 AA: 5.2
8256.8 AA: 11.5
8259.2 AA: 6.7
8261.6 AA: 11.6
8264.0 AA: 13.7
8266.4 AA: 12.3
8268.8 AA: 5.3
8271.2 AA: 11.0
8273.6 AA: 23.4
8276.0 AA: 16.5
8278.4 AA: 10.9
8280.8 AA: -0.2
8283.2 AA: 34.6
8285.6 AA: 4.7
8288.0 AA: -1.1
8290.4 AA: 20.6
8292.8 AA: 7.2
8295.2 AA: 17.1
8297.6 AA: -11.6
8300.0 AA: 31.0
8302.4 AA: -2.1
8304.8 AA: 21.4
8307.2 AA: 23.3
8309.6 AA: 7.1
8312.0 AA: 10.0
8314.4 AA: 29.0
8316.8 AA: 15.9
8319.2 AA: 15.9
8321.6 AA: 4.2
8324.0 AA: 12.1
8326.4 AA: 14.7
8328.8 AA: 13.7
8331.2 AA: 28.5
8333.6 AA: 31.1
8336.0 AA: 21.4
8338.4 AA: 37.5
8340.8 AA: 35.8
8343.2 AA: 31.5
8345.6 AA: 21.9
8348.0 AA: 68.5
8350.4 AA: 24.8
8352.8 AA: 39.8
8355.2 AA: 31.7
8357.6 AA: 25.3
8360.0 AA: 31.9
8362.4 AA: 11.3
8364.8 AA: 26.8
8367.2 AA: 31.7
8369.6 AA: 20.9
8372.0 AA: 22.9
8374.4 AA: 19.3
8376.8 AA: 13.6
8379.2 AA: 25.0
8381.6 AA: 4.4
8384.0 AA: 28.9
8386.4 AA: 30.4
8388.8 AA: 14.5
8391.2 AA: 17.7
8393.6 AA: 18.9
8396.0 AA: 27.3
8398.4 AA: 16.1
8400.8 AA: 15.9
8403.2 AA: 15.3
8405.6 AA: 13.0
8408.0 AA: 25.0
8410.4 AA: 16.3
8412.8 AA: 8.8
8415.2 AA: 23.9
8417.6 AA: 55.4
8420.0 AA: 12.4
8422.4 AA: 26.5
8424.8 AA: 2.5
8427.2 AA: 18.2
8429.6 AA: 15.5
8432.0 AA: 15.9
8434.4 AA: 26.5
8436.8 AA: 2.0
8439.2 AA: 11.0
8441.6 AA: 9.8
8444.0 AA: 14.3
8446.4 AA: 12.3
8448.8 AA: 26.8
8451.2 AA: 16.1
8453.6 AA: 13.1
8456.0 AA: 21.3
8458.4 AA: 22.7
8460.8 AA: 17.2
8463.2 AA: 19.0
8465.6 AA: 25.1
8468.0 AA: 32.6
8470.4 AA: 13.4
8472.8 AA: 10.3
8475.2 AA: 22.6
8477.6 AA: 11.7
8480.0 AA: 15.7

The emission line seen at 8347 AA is Mg II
